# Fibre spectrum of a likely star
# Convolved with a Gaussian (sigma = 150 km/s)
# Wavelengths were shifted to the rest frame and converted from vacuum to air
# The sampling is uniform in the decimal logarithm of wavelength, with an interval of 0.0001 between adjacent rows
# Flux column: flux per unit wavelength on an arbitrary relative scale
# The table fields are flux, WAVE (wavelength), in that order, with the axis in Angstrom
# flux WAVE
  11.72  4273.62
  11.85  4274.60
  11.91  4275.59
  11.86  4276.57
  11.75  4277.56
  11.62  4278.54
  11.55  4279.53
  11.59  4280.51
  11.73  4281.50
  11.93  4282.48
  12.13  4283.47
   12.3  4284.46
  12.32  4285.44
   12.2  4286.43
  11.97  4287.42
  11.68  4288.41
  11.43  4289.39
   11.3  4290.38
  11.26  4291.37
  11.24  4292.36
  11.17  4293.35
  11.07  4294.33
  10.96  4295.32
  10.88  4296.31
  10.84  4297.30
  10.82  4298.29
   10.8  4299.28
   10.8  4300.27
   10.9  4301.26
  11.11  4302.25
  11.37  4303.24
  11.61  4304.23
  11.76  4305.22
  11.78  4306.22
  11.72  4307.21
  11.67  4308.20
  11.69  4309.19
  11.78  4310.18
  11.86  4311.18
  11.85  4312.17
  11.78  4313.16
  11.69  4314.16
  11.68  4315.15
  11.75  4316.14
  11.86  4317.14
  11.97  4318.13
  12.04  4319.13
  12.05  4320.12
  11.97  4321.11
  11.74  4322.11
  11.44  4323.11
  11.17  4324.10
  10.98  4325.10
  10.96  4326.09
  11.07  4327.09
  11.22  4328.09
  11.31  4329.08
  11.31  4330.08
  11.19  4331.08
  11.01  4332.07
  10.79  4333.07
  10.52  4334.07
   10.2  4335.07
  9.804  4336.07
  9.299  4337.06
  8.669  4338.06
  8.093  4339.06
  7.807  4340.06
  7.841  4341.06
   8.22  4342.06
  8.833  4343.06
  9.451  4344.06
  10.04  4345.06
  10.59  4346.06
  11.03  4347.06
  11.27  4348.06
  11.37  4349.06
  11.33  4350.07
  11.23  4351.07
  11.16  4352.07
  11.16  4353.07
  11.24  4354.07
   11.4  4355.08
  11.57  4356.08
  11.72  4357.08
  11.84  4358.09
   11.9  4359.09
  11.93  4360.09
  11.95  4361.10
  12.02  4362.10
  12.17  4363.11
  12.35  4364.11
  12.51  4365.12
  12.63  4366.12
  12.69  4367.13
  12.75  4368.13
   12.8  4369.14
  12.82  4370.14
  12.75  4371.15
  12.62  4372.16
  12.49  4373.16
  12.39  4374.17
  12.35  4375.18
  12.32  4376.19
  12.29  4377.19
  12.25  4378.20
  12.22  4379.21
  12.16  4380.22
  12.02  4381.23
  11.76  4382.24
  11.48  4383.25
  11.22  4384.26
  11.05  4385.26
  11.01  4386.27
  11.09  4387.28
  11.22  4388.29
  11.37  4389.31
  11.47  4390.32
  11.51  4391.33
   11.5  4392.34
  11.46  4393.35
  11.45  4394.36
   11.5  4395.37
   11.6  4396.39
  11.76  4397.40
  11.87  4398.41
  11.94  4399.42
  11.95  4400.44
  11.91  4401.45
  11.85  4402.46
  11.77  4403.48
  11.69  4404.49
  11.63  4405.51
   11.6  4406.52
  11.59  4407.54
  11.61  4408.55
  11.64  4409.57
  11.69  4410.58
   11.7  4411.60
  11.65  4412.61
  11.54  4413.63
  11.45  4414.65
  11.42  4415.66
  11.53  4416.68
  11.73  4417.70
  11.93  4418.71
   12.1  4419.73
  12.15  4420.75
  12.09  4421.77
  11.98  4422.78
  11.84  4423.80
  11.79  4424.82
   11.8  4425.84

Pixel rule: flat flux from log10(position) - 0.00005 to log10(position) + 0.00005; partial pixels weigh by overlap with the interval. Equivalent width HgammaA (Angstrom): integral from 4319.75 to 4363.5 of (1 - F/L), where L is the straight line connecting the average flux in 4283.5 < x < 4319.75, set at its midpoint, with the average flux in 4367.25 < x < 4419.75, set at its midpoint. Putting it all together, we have 3.4 Angstrom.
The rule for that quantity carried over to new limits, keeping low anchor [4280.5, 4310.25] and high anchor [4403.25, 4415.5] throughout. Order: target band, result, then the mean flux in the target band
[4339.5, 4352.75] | 1.74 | 10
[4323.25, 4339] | 1.28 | 10.6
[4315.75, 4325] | -0.19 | 11.7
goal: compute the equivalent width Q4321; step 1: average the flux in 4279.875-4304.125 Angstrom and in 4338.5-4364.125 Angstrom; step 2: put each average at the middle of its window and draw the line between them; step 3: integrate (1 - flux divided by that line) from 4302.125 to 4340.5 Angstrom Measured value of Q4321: -0.1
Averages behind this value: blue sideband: 11.4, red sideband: 10.7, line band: 11.1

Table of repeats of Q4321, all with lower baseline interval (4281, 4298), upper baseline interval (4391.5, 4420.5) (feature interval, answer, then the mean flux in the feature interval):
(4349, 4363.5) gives 0.0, 11.6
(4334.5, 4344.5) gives 2.4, 8.83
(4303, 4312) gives -0.1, 11.7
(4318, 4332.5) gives 0.2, 11.4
